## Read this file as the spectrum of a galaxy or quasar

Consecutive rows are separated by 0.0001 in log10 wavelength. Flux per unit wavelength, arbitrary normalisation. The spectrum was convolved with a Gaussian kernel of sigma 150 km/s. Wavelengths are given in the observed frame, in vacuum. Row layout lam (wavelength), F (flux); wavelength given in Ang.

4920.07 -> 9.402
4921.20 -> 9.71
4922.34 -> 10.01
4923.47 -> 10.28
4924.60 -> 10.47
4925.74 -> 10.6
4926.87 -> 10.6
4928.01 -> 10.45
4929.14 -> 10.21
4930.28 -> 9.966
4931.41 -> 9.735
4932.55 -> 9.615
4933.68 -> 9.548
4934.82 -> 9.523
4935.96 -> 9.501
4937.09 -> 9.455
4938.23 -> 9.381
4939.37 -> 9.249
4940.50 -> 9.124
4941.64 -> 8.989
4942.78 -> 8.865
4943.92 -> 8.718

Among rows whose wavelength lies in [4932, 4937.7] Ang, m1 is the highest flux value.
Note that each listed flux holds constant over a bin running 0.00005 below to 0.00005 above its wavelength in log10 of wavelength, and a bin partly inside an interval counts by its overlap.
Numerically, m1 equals 9.615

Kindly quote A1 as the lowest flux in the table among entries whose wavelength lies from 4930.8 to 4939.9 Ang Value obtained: 9.249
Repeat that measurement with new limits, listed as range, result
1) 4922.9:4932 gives 9.735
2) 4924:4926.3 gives 10.47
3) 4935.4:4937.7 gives 9.455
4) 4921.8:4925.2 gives 10.01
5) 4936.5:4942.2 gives 8.989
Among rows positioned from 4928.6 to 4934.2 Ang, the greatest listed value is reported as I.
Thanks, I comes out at 10.21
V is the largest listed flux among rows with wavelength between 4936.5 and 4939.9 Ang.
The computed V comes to 9.455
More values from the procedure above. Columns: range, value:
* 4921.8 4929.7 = 10.6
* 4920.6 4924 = 10.28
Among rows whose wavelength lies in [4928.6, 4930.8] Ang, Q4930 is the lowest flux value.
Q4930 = 9.966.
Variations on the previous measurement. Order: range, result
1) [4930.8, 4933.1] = 9.615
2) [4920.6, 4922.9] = 9.71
